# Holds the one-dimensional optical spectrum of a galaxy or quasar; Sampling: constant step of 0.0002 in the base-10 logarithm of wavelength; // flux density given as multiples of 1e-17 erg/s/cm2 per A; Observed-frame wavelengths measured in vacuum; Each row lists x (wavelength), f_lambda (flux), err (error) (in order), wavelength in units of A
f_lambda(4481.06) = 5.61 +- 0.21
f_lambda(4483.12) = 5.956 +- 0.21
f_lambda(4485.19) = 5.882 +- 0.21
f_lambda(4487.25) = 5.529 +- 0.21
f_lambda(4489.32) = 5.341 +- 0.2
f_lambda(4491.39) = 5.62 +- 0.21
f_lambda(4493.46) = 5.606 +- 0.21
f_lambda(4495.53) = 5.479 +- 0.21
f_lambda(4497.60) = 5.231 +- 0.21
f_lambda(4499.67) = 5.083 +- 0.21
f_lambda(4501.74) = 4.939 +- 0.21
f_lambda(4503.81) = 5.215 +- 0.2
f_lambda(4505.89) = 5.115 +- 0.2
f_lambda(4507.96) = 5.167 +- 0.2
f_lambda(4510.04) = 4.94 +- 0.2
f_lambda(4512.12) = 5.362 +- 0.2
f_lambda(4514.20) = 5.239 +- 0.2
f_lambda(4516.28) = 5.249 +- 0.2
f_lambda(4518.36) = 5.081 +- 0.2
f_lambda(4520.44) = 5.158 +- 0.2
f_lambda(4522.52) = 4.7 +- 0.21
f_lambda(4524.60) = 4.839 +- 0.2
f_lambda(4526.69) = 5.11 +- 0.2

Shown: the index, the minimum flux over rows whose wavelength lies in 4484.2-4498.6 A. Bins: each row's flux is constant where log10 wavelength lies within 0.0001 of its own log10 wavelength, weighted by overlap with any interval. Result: 5.231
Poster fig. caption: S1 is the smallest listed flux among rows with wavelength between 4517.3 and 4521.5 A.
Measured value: 5.081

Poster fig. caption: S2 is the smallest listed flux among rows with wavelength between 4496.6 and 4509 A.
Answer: 4.939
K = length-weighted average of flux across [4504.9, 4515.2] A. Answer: 5.16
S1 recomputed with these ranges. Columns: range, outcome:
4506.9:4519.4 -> 4.94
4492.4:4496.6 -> 5.479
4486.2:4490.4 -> 5.341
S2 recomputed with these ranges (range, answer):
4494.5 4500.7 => 5.083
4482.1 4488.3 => 5.529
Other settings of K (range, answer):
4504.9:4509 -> 5.15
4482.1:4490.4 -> 5.67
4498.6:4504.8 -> 5.09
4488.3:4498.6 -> 5.45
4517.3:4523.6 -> 4.99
